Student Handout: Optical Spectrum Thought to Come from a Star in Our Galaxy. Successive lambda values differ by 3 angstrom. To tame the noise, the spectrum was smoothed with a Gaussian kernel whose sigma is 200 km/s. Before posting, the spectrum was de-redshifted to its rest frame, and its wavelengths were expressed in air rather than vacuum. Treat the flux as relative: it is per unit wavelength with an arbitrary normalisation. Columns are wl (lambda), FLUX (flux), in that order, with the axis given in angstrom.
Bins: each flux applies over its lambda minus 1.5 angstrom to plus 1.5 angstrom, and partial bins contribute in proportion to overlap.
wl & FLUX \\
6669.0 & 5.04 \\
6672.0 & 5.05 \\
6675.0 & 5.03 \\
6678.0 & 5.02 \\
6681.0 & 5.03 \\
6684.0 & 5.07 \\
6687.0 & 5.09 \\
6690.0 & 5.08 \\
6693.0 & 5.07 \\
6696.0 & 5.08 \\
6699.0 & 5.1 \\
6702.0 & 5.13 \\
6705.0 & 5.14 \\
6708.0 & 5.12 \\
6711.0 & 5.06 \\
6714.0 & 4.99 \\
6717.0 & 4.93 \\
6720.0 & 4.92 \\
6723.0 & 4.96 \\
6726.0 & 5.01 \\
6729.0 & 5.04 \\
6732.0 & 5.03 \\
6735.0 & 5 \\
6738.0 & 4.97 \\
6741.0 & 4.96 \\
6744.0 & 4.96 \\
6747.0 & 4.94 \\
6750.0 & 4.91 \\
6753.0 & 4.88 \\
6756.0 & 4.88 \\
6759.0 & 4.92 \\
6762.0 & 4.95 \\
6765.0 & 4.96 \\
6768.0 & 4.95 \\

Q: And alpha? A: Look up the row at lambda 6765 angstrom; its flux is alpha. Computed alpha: 4.96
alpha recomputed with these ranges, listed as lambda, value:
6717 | 4.93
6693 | 5.07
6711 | 5.06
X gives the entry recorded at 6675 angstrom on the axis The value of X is 5.03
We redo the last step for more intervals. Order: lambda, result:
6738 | 4.97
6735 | 5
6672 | 5.05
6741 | 4.96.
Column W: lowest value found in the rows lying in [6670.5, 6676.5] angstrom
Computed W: 5.03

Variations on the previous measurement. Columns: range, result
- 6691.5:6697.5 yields 5.07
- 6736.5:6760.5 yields 4.88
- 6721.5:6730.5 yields 4.96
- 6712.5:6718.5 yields 4.93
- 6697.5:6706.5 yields 5.1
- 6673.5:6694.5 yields 5.02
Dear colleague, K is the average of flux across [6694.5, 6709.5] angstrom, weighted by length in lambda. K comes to 5.11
